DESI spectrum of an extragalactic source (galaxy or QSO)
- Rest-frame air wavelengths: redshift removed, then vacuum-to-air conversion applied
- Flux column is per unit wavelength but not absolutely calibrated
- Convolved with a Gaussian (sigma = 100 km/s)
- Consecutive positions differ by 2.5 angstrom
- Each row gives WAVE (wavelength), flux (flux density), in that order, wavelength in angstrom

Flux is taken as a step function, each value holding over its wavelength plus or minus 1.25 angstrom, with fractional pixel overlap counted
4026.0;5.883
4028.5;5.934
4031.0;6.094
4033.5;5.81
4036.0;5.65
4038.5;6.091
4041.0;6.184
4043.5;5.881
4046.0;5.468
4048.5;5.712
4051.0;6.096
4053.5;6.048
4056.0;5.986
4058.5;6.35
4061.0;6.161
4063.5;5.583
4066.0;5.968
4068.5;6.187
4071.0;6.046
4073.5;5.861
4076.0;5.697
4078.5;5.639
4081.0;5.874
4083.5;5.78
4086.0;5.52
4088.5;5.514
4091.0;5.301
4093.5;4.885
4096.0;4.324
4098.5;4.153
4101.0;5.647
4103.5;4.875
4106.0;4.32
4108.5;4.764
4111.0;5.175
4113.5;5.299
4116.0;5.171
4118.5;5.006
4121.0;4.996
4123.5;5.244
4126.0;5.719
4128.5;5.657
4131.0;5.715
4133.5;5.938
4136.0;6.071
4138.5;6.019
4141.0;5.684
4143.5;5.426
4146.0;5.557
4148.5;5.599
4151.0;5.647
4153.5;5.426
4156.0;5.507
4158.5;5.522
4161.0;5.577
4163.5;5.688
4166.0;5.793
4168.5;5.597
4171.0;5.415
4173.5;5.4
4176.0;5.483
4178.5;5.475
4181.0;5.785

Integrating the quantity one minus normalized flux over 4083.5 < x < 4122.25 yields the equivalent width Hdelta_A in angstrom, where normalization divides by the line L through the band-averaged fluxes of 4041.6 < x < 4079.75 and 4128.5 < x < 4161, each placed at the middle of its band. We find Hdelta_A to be 5.2 angstrom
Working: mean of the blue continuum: 5.92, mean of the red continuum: 5.67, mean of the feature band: 5.02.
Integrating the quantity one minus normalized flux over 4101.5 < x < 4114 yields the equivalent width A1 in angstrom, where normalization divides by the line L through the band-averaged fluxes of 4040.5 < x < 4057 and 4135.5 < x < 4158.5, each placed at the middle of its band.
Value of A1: 1.82 angstrom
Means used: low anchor 5.9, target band 4.91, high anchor 5.64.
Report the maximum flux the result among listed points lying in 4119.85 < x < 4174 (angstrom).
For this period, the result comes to 6.071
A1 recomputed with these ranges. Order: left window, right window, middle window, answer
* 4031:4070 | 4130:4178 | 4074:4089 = 0.4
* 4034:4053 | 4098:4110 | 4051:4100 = -3.0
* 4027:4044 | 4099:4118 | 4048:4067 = -1.1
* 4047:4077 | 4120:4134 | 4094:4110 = 2.8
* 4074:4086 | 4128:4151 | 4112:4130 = 1.4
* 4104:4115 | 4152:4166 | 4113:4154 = -2.6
